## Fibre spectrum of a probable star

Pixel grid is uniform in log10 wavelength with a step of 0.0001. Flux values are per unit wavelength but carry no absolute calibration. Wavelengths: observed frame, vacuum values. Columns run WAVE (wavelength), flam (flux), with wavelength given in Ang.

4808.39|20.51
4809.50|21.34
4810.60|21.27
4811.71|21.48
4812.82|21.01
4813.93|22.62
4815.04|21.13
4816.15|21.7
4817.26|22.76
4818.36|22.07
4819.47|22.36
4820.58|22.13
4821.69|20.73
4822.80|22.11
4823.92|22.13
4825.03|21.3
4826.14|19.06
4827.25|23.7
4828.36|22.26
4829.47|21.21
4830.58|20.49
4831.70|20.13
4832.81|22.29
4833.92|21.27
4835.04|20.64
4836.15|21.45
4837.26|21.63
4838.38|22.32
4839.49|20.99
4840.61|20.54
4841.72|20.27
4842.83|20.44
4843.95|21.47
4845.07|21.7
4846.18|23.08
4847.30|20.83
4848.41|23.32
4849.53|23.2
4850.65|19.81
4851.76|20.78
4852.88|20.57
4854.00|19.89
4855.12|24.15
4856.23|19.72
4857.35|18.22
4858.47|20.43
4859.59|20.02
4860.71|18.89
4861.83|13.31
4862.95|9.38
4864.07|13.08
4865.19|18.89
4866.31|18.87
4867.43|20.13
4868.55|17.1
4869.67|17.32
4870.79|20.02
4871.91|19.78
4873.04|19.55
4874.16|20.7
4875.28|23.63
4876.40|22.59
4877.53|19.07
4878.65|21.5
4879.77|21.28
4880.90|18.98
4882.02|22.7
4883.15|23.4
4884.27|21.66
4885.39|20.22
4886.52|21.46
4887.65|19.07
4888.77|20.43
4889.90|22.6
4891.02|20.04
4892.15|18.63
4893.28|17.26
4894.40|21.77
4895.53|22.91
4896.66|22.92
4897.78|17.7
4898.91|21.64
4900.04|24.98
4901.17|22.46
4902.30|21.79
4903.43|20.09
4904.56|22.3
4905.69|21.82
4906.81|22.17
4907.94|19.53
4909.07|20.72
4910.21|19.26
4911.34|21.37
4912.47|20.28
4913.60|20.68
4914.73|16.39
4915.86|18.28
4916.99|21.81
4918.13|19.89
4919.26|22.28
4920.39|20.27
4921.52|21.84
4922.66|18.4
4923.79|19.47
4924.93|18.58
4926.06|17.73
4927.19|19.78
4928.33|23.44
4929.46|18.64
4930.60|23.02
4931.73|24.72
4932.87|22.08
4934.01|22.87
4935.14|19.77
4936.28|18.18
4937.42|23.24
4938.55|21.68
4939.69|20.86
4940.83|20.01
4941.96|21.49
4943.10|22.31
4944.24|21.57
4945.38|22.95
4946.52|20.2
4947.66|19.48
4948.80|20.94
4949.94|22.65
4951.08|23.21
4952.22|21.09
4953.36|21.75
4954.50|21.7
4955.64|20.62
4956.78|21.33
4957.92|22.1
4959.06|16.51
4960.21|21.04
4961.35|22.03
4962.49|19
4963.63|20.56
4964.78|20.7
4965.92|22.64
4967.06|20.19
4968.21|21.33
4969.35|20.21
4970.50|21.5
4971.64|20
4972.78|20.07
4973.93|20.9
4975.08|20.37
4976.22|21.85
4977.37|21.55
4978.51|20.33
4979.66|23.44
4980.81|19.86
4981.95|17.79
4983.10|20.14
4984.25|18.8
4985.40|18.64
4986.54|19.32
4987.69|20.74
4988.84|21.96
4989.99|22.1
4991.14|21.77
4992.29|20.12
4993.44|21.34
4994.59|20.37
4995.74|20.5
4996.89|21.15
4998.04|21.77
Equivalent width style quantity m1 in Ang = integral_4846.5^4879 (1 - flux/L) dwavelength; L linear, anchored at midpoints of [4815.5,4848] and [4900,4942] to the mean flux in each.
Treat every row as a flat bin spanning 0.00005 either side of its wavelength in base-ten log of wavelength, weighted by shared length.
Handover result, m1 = 2.70 Ang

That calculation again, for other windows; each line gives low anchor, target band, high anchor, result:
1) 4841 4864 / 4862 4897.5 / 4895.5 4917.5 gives 1.0 Ang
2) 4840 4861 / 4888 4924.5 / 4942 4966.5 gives 0.7 Ang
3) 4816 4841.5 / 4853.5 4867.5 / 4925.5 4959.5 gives 2.2 Ang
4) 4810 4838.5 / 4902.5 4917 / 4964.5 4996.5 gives 0.5 Ang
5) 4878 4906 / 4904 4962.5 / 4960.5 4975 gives 0.3 Ang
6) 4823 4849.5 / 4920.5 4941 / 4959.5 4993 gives 0.1 Ang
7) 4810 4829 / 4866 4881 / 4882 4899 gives 0.7 Ang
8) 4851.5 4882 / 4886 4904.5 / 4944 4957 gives -1.0 Ang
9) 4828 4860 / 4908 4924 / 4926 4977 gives 0.8 Ang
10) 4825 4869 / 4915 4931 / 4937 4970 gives 0.6 Ang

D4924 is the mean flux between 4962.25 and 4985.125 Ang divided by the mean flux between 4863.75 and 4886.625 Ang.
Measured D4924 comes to 1.02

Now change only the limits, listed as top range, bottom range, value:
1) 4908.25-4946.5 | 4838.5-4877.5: 1.05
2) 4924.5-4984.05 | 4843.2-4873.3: 1.08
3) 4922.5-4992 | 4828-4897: 1.02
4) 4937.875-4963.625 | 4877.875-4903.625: 1.00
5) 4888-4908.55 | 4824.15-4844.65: 1.00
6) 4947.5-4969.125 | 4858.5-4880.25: 1.12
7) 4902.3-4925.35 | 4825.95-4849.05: 0.95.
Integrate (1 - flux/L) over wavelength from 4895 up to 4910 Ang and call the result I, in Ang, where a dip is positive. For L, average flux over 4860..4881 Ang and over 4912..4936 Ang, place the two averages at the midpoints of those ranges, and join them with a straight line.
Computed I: -1.39 Ang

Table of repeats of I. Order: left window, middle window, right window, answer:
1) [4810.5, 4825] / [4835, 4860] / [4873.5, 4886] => 0.57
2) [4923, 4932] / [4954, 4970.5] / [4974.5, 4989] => -0.28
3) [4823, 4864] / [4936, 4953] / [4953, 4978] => -0.51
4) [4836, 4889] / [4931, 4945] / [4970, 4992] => -0.81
